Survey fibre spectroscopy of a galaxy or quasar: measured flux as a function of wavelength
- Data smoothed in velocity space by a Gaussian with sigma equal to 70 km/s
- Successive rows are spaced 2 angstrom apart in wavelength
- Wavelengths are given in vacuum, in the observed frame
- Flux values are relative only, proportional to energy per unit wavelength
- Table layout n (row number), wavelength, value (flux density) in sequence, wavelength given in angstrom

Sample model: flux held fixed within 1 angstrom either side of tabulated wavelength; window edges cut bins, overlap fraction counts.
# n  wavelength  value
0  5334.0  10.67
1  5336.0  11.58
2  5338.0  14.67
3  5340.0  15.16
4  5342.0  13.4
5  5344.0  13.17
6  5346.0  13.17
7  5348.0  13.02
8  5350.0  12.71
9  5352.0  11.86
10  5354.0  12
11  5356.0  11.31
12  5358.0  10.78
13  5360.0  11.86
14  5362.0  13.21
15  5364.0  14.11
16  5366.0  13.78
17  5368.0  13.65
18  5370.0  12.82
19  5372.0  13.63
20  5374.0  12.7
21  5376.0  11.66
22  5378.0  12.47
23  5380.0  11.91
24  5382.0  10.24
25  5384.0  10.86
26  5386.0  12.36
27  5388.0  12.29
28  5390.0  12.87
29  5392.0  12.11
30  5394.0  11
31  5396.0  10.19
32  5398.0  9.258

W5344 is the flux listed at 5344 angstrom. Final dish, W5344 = 13.17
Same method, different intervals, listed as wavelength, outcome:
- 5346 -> 13.17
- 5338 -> 14.67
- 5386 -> 12.36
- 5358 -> 10.78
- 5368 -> 13.65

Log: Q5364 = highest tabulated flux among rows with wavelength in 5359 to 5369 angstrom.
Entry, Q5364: 14.11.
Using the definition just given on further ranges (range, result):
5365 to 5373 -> 13.78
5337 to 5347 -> 15.16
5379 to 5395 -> 12.87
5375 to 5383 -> 12.47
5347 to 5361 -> 13.02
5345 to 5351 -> 13.17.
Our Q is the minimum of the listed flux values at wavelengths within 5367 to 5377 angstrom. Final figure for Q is 11.66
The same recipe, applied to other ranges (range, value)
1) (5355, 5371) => 10.78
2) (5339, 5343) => 13.4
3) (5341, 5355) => 11.86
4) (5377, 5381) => 11.91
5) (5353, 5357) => 11.31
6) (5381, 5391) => 10.24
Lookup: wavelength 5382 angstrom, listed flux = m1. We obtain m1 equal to 10.24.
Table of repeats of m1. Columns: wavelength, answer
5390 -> 12.87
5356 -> 11.31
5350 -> 12.71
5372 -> 13.63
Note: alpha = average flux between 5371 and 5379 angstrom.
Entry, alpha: 12.6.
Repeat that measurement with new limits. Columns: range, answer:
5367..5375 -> 13.2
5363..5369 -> 13.8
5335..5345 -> 13.6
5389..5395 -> 12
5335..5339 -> 13.1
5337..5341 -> 14.9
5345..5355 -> 12.6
